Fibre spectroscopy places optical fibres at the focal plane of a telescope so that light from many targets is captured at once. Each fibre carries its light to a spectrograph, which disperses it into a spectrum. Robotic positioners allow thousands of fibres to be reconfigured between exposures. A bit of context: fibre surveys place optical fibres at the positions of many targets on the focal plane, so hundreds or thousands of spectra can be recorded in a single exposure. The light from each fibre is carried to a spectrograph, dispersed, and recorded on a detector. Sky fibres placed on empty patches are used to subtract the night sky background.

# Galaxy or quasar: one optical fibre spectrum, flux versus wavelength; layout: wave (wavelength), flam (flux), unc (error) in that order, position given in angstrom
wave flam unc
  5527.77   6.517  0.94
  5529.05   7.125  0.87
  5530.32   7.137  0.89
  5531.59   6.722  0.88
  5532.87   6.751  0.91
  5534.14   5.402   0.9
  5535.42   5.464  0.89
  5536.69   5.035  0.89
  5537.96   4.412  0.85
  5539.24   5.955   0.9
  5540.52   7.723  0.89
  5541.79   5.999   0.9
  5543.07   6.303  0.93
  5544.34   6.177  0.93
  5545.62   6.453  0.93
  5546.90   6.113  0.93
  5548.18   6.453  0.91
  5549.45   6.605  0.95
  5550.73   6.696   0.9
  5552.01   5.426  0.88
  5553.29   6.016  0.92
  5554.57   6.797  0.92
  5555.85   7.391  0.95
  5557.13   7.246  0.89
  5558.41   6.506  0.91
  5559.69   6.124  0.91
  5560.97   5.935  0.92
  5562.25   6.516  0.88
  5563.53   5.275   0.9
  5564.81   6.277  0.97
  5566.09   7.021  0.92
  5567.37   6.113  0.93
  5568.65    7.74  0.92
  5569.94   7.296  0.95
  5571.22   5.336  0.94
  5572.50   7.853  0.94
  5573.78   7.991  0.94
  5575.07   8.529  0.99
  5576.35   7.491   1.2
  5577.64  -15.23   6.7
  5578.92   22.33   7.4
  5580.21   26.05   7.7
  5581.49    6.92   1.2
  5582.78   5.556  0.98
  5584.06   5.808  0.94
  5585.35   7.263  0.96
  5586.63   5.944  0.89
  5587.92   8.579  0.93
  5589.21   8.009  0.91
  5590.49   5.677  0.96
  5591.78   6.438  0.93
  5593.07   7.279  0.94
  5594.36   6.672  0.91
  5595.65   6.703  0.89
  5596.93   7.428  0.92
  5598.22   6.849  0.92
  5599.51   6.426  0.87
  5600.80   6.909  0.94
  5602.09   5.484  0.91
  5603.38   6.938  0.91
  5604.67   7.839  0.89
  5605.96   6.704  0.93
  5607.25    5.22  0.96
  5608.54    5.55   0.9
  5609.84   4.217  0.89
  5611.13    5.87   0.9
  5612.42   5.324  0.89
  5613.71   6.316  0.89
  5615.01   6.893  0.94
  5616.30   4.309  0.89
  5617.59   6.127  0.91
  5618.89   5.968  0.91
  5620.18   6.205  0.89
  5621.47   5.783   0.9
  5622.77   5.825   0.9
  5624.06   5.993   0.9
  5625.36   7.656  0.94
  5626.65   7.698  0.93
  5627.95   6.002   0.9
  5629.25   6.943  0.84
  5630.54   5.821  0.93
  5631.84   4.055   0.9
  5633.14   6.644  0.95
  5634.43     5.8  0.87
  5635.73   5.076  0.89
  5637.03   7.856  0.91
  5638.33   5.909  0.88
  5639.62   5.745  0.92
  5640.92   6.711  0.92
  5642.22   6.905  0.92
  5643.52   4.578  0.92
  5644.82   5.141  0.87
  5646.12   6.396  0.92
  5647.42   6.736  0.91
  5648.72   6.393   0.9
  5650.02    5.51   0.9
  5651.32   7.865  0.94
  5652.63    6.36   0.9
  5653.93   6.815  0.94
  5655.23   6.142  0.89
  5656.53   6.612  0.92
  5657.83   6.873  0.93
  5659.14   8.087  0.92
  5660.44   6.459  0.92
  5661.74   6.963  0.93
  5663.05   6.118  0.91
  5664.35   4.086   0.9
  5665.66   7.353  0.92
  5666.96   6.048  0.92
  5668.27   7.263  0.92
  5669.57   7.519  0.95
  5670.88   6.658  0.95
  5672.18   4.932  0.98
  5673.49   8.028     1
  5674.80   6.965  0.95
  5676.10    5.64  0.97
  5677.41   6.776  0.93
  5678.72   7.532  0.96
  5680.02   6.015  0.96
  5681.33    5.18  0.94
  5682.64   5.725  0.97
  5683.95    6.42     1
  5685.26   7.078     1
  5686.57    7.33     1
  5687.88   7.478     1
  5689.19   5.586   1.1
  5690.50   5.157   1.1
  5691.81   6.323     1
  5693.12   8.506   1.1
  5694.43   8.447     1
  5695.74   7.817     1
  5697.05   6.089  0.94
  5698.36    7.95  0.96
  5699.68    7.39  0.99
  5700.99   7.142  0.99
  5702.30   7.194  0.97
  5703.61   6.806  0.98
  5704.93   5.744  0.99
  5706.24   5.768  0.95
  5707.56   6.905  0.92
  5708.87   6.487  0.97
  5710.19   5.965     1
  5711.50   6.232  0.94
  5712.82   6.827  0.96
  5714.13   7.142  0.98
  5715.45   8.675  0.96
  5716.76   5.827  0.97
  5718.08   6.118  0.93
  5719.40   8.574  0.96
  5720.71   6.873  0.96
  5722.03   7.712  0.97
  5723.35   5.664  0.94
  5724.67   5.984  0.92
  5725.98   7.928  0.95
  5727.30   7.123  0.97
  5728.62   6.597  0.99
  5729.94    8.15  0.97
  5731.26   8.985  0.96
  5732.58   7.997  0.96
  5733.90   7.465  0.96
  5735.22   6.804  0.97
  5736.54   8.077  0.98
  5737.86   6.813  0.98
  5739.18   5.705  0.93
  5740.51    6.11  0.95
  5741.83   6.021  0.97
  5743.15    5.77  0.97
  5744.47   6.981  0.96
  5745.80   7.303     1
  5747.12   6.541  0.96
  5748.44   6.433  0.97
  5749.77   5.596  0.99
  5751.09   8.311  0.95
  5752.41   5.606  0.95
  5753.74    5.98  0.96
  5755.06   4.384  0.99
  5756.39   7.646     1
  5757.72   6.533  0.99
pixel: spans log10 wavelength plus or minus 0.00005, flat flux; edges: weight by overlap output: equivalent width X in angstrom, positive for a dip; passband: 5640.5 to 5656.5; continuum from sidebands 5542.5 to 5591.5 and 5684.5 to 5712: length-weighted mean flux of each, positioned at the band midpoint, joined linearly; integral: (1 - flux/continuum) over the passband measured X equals 1.4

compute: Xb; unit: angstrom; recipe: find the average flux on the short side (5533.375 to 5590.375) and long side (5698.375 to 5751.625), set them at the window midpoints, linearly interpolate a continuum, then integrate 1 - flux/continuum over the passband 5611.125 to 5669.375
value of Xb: 5.10 angstrom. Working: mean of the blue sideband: 6.83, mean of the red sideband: 6.9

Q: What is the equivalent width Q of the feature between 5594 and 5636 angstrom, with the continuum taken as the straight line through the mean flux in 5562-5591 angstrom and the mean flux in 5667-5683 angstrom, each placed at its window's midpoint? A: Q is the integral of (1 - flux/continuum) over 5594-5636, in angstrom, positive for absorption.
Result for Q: 5.4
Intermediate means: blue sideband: 7.43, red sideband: 6.52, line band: 6.17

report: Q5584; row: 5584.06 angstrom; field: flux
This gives 5.808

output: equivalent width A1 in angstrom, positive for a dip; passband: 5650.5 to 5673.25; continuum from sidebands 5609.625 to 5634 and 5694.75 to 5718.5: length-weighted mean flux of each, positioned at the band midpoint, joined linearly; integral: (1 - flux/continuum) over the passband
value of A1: -0.8 angstrom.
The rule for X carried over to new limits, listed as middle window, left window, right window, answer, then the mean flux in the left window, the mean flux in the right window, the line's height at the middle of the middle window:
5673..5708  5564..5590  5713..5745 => 2.0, 7.62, 7.04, 7.19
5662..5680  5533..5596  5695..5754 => 0.9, 6.81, 6.88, 6.86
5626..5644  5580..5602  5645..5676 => 2.0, 7.49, 6.58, 6.91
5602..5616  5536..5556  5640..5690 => 0.7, 6.19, 6.47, 6.34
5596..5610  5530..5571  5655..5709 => 0.1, 6.33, 6.69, 6.47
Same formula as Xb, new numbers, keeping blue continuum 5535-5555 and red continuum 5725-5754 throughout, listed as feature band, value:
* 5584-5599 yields -1.5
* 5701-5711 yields 0.5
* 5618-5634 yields 0.6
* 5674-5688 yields 0.3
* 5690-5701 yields -0.8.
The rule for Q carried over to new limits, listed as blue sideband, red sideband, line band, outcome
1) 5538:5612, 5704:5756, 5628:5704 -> 2.7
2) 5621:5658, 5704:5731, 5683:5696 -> -0.6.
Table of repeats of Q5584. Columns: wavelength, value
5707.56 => 6.905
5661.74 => 6.963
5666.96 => 6.048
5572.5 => 7.853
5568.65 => 7.74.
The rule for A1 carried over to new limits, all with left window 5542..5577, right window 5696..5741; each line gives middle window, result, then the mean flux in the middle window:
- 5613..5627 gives 1.1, 6.22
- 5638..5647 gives 1.2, 5.94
